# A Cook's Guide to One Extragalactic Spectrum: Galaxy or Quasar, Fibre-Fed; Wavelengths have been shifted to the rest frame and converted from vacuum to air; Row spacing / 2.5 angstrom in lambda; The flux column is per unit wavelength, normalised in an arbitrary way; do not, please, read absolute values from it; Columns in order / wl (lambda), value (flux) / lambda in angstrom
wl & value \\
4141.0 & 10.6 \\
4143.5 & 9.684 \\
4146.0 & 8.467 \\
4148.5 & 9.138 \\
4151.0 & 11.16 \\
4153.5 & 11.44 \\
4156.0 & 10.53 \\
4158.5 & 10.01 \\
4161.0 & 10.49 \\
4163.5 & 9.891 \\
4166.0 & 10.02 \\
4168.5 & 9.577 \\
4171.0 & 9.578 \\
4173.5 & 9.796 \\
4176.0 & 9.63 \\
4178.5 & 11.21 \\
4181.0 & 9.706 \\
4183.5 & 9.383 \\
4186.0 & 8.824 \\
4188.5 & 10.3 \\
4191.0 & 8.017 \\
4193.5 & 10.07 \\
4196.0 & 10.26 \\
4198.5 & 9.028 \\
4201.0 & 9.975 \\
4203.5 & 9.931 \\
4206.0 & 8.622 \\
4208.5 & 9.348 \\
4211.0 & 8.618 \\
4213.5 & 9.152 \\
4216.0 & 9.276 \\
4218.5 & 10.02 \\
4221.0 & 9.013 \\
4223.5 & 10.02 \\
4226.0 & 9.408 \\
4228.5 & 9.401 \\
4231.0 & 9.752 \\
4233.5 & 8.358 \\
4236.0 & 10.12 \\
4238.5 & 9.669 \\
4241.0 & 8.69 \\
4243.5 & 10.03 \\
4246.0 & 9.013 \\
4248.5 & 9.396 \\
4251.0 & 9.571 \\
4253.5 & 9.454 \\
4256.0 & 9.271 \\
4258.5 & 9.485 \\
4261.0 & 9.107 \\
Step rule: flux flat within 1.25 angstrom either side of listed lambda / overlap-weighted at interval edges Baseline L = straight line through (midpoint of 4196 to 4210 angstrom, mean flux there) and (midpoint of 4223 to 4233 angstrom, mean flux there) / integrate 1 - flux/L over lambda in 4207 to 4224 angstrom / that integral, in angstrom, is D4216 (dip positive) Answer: 0.3 angstrom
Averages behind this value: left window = 9.45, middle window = 9.31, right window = 9.52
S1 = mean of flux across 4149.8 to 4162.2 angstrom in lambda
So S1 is 10.7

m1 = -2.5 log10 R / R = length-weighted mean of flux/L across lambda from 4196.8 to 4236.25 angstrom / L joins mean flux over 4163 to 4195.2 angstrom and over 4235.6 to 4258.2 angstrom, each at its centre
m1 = 0.022 mag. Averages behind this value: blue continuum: 9.7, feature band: 9.37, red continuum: 9.44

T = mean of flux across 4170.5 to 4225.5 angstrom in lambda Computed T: 9.53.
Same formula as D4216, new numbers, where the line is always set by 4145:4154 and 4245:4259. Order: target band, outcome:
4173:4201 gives 0.3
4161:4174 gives 0.0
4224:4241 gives 0.1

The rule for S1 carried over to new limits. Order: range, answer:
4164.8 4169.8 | 9.79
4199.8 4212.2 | 9.3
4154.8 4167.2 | 10.2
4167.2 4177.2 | 9.65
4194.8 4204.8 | 9.79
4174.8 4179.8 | 10.4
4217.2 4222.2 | 9.52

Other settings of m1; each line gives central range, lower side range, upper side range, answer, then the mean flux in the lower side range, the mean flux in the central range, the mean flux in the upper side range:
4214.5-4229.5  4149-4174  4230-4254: 0.01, 10.2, 9.52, 9.4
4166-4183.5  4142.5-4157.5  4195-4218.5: -0.01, 10.1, 9.89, 9.38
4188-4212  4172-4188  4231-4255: 0.03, 9.78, 9.4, 9.39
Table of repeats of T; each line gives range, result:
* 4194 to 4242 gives 9.42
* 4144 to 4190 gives 9.94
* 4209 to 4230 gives 9.37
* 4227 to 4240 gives 9.44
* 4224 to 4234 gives 9.35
